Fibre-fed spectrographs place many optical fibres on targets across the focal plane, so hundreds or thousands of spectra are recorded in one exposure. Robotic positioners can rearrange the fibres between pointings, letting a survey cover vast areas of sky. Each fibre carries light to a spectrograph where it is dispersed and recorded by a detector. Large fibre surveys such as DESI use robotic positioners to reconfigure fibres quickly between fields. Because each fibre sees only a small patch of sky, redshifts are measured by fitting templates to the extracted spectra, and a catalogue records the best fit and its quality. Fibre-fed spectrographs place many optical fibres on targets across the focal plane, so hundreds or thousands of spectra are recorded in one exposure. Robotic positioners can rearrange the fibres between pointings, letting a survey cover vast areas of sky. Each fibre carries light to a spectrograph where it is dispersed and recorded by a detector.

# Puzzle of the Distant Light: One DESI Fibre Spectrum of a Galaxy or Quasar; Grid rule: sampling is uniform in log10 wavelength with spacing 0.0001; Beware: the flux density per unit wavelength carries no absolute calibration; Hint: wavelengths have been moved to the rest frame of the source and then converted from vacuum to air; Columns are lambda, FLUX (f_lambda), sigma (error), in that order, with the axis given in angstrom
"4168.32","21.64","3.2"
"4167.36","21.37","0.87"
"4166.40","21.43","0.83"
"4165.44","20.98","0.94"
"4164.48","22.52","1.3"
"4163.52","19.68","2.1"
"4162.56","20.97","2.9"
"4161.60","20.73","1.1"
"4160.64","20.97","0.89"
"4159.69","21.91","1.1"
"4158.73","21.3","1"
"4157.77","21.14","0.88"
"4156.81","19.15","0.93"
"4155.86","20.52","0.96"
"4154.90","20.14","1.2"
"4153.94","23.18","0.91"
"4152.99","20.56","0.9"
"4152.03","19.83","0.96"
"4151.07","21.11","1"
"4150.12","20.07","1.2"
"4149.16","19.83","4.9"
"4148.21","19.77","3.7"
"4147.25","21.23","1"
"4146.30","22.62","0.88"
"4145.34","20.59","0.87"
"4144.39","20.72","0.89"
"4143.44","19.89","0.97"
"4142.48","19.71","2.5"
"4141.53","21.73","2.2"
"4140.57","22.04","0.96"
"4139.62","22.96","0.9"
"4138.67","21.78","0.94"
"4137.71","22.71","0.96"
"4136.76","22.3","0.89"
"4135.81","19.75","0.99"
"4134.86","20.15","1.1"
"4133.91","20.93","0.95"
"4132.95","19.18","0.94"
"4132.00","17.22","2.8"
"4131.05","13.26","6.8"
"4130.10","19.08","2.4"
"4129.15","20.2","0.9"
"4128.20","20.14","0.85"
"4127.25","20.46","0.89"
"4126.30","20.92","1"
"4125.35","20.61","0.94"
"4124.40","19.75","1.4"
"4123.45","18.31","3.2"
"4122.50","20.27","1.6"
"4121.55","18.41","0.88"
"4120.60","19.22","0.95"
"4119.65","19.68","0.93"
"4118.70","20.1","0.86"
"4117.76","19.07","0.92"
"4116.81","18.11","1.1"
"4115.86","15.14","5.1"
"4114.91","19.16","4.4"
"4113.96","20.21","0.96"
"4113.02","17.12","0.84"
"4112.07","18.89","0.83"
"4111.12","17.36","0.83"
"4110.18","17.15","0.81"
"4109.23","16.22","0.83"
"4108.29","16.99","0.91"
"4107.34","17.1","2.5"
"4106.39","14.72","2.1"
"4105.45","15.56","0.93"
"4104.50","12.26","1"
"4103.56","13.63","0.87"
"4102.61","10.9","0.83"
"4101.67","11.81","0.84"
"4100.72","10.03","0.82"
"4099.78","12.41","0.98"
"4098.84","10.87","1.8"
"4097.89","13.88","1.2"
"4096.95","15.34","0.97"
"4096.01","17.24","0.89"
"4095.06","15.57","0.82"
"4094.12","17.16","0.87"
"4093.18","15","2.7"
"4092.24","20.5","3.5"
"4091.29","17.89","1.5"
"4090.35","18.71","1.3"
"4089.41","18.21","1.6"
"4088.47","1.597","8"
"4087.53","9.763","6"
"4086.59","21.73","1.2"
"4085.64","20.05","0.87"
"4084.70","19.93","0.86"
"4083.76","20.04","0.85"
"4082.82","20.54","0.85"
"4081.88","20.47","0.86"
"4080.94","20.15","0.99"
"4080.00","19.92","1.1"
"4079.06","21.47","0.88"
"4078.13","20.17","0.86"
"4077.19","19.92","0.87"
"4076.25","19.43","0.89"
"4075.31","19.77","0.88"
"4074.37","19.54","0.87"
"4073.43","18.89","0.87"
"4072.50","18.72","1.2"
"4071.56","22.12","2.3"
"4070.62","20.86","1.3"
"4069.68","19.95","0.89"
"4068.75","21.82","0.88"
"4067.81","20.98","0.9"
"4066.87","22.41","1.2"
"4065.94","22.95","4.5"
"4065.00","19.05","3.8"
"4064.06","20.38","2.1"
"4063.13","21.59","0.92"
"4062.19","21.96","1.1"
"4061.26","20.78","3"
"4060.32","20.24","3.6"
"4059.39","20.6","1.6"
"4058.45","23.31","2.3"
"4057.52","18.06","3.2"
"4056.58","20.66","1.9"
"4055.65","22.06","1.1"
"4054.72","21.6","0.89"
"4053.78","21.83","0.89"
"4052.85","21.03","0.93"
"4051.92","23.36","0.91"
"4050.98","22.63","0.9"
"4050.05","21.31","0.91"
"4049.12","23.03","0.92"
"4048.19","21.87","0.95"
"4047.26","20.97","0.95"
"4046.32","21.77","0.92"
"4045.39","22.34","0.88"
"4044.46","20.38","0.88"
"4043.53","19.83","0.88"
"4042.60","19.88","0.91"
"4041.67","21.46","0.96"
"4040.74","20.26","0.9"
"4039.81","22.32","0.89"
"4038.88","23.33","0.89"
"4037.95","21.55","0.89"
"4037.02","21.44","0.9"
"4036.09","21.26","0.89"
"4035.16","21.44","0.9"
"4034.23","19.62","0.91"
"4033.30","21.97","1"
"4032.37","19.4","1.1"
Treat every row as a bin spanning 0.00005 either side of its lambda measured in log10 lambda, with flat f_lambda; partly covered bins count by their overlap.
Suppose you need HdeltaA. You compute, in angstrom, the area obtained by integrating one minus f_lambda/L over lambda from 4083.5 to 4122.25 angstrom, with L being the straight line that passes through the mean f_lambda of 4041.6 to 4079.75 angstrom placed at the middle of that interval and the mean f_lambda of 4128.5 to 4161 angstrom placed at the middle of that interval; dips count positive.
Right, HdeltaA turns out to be 8.5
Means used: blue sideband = 21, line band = 16.2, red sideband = 20.5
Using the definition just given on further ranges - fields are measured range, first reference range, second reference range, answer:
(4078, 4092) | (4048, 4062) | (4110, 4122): 1.4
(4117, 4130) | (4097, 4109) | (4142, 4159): -2.5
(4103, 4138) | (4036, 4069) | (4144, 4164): 4.3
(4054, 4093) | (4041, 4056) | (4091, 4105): -4.0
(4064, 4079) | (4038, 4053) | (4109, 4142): 0.3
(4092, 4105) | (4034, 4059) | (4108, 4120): 3.4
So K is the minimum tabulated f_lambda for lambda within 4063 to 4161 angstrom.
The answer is 1.597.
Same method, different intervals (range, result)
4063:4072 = 19.05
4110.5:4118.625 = 15.14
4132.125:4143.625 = 19.18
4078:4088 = 9.763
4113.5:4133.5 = 13.26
